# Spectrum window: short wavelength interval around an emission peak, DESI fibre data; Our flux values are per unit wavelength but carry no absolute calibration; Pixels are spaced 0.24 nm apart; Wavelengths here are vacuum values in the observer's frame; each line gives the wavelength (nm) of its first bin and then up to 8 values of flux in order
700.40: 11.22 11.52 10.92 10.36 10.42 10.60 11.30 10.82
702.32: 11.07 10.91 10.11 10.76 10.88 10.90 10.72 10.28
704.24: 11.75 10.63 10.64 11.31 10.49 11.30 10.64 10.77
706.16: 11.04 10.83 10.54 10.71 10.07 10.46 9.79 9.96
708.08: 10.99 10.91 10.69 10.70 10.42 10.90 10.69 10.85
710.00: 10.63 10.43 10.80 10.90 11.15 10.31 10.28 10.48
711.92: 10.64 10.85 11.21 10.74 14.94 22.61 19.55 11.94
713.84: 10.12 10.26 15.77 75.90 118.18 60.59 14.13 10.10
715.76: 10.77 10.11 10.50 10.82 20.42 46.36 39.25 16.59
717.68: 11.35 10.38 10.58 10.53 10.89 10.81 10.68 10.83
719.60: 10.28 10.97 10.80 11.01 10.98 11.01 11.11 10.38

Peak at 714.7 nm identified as Halpha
